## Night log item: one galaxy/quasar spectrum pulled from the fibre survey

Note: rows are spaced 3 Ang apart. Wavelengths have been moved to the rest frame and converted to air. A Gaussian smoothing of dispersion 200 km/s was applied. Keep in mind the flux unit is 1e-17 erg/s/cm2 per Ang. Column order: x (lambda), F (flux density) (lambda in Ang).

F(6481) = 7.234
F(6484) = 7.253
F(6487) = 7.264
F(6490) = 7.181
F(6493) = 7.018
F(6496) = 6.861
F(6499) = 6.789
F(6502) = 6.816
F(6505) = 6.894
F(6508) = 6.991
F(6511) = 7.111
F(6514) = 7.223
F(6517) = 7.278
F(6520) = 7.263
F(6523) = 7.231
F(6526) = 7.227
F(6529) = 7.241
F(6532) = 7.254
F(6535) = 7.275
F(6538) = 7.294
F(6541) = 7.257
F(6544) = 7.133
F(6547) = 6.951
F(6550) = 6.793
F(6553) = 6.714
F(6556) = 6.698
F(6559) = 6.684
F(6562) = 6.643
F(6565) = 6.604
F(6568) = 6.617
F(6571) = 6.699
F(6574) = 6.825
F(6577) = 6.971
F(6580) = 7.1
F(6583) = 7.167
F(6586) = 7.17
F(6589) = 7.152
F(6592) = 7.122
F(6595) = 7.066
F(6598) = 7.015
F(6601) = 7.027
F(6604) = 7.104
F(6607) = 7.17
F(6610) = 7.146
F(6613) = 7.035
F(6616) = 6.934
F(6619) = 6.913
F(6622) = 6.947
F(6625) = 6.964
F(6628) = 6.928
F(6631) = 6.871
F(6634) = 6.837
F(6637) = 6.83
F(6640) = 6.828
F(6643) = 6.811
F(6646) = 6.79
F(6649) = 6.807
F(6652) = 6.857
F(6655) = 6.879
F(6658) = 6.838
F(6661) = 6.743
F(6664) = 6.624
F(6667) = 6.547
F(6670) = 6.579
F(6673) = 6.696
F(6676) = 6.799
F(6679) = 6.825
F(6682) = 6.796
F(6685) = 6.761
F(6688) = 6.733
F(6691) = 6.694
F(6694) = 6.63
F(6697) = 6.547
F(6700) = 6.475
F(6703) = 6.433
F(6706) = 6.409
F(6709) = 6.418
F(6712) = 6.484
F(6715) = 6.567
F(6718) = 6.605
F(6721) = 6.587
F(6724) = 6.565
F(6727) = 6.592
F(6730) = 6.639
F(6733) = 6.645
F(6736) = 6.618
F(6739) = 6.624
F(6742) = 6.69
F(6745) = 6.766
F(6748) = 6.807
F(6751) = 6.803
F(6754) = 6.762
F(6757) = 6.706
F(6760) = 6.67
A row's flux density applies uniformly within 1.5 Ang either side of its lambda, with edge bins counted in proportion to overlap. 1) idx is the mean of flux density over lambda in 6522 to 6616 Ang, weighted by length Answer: 7.01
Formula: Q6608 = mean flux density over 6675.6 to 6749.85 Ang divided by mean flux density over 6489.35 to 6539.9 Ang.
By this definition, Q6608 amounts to 0.93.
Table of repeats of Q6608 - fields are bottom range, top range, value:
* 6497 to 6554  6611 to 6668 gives 0.97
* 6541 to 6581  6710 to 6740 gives 0.97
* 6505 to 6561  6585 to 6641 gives 0.99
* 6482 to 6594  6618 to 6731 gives 0.96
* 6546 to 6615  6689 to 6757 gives 0.95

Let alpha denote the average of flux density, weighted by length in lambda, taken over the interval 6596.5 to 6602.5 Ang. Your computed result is 7.02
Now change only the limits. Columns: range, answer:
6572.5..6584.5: 7.02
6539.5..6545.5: 7.2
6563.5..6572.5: 6.64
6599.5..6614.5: 7.1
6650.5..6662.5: 6.83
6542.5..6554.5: 6.9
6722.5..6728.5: 6.58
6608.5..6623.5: 7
